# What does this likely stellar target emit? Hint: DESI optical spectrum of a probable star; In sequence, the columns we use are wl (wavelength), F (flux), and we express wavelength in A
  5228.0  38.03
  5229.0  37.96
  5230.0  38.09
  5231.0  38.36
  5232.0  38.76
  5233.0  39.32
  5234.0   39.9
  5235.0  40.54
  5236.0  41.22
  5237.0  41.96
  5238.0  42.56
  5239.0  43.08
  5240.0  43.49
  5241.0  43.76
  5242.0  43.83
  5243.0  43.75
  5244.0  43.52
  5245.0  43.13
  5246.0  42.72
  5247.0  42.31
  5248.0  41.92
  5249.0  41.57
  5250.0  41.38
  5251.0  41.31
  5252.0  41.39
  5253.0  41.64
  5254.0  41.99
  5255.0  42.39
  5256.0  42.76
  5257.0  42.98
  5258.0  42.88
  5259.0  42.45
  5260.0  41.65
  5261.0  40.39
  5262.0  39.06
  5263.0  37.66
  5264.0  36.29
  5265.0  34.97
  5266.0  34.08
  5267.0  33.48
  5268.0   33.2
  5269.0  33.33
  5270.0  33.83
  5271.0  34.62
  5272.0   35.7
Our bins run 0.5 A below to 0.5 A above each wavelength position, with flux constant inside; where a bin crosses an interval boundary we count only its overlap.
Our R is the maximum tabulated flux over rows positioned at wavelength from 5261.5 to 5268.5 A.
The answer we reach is 39.06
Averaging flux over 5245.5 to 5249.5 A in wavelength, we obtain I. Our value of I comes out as 42.1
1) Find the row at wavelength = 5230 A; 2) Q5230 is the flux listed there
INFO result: 38.09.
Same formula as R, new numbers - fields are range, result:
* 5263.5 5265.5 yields 36.29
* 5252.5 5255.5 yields 42.39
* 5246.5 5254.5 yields 42.31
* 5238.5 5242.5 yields 43.83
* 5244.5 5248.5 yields 43.13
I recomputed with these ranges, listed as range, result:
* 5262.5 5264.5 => 37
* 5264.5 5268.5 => 33.9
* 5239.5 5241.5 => 43.6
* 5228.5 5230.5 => 38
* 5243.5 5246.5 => 43.1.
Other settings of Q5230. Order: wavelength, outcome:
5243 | 43.75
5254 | 41.99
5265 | 34.97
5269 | 33.33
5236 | 41.22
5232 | 38.76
